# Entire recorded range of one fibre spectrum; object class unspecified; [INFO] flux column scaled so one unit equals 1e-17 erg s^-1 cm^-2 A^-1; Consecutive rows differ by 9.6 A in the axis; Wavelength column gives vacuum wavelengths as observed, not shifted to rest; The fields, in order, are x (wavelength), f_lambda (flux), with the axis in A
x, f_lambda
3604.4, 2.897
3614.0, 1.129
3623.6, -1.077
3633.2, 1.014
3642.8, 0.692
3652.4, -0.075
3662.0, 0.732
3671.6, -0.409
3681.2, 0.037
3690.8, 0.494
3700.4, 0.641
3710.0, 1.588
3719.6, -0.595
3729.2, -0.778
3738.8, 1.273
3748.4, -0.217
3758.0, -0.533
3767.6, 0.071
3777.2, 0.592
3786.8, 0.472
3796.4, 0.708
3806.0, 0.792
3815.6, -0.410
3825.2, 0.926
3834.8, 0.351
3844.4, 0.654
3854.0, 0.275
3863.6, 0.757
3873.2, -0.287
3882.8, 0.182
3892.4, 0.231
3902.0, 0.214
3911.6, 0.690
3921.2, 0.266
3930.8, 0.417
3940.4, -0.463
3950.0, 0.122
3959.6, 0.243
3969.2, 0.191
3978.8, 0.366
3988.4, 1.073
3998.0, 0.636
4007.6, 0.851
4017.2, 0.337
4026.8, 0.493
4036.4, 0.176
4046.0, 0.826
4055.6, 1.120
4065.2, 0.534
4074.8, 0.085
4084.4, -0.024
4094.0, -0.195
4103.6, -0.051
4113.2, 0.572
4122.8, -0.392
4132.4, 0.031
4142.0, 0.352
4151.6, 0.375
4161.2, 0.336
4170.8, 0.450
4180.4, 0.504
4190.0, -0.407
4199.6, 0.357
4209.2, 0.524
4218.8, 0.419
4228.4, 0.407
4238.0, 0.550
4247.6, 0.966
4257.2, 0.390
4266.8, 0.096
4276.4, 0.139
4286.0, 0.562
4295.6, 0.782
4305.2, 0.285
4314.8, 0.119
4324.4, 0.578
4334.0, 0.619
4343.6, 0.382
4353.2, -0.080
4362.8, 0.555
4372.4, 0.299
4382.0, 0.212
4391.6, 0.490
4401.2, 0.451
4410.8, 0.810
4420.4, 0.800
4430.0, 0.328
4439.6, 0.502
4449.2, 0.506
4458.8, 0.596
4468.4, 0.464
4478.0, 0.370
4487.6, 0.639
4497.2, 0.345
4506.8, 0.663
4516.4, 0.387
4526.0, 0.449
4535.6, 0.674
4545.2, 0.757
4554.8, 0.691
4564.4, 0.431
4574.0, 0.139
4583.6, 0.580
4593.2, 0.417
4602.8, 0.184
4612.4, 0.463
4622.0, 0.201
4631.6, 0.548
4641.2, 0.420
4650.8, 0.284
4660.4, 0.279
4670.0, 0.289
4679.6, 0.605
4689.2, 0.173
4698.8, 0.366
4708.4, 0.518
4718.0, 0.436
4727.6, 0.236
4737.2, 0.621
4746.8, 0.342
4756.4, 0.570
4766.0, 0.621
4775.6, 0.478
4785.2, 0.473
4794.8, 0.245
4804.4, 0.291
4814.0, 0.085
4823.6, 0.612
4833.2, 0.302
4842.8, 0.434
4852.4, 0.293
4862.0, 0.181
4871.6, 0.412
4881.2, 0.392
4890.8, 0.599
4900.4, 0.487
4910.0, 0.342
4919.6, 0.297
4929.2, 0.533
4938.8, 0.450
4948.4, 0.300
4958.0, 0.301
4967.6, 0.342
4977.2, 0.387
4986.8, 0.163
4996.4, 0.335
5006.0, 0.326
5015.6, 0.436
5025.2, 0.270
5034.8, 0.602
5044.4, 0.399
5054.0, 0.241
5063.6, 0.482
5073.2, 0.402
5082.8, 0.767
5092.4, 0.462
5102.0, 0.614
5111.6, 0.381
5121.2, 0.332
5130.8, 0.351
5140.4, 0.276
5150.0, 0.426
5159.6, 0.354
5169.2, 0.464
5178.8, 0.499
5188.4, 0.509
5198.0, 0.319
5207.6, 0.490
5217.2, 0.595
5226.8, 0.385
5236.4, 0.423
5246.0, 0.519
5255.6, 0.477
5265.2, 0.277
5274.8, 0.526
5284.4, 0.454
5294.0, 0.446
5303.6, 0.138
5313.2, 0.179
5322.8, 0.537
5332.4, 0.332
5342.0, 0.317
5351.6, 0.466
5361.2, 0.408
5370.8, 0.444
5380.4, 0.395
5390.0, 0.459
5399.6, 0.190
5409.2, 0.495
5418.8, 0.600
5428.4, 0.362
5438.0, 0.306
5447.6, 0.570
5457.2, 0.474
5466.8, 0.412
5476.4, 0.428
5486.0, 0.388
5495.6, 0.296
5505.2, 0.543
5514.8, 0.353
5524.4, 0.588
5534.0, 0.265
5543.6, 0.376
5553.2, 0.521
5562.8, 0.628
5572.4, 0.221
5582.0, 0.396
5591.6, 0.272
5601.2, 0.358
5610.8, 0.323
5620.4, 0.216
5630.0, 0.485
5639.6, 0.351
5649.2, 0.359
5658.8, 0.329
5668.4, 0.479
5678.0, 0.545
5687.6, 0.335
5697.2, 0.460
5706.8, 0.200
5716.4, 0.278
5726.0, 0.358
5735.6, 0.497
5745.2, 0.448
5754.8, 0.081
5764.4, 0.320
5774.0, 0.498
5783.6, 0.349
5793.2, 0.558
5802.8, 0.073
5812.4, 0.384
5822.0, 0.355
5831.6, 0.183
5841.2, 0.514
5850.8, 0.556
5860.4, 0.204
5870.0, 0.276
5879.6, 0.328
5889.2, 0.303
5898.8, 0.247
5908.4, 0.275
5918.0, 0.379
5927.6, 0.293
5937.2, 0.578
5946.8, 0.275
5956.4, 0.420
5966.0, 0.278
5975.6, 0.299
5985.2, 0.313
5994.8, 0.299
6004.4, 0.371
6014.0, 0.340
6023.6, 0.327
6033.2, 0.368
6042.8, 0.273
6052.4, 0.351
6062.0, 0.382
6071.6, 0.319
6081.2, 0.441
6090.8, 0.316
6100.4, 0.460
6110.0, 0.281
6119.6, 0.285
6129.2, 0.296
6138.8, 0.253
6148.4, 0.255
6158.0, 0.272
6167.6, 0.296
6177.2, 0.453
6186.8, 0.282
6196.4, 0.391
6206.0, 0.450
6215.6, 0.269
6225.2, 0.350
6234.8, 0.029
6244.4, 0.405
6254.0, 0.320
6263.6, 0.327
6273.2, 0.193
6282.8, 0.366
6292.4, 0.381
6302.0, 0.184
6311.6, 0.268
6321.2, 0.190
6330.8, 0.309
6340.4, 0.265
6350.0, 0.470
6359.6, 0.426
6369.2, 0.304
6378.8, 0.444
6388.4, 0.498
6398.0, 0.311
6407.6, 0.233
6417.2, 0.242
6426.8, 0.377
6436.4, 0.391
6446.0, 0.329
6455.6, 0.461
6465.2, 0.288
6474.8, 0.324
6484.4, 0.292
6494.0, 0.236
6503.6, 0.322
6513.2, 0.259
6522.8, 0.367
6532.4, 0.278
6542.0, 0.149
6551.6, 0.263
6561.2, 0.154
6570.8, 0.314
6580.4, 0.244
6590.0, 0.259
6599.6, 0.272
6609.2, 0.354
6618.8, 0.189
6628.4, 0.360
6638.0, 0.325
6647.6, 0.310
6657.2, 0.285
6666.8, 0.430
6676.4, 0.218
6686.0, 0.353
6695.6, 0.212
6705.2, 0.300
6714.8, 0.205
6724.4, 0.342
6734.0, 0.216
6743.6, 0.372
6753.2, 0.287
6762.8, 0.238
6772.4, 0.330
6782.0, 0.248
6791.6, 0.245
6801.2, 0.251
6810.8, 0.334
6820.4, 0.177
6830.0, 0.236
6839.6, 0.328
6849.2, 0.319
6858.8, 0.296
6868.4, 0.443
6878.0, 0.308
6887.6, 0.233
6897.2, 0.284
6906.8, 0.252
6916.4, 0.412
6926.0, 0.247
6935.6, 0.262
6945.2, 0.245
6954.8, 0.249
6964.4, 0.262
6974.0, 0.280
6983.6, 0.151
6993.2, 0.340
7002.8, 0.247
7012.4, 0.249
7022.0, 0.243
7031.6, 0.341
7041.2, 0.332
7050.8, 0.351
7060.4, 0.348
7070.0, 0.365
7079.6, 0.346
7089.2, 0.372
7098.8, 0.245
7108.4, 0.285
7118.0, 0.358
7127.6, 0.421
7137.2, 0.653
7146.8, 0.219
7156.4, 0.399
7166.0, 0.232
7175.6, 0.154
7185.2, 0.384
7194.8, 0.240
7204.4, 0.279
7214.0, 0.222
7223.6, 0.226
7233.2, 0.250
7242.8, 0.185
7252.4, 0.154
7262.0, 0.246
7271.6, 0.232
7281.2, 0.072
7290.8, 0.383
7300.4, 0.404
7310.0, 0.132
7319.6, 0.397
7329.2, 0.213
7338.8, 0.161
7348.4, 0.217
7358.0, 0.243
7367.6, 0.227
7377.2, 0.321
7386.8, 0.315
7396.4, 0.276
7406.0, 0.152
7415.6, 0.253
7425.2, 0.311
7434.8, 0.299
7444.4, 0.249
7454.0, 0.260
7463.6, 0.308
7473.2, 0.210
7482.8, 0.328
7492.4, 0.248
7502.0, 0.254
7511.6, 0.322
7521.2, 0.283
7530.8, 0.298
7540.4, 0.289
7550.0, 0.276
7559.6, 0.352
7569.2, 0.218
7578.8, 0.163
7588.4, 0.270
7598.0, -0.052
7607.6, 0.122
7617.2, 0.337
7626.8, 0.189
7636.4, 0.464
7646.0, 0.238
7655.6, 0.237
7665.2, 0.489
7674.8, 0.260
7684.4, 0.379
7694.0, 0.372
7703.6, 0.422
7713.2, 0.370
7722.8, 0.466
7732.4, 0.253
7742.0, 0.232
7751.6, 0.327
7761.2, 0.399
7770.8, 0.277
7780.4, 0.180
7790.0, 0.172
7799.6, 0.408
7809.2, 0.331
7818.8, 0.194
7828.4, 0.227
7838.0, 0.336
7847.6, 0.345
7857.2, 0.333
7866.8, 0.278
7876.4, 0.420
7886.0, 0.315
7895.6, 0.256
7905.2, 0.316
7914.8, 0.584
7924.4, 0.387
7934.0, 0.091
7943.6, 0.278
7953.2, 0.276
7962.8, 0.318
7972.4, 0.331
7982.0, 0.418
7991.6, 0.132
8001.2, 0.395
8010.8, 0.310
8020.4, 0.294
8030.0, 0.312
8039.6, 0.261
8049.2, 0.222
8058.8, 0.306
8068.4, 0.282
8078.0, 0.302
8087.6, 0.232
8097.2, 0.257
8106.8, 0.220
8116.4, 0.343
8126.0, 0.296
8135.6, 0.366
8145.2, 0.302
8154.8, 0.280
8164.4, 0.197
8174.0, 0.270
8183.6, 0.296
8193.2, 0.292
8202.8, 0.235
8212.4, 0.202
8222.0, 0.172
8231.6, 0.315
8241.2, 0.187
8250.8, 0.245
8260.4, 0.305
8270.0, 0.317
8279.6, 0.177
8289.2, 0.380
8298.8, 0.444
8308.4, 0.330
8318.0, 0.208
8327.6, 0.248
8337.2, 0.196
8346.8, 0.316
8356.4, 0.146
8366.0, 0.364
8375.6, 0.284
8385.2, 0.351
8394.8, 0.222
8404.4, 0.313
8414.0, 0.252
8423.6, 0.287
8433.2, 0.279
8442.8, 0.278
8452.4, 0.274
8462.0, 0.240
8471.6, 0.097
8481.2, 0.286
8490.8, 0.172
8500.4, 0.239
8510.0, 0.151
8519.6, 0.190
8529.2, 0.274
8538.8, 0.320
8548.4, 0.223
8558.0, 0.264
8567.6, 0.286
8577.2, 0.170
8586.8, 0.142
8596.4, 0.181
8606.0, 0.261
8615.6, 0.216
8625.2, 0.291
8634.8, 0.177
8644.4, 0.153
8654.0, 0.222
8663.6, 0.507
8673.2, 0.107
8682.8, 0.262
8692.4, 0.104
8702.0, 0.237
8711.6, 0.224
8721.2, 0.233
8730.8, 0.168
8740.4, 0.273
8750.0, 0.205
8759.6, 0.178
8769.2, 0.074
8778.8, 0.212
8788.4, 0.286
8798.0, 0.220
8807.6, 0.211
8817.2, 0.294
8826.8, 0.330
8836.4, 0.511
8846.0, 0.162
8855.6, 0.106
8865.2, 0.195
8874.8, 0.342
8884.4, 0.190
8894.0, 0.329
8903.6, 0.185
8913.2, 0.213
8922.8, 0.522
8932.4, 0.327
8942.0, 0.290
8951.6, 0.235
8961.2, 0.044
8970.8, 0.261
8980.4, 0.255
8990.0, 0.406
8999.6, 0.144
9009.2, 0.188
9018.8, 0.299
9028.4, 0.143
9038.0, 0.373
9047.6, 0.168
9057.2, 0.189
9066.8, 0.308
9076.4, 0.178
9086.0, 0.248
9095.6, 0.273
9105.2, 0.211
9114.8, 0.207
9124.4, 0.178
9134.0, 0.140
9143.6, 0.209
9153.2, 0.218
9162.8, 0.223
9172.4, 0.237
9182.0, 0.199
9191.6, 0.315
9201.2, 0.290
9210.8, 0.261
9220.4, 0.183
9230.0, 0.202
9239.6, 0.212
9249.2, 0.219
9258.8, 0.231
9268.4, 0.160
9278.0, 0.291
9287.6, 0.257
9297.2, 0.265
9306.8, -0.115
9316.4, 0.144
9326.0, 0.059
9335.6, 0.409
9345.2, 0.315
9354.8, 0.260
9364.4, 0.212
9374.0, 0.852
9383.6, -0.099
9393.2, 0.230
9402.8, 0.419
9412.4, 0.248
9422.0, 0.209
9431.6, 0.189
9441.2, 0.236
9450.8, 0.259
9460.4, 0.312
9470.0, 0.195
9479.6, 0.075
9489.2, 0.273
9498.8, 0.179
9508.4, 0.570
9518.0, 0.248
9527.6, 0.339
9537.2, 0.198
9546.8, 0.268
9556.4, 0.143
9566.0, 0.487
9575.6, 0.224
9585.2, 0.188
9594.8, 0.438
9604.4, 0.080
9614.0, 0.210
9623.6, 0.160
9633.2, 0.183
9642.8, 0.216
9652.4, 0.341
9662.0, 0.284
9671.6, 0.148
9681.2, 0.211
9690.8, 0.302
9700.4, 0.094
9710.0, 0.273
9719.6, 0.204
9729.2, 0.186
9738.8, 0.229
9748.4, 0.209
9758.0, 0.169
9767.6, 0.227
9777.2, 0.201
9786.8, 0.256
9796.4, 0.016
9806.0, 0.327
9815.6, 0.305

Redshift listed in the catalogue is 0.087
